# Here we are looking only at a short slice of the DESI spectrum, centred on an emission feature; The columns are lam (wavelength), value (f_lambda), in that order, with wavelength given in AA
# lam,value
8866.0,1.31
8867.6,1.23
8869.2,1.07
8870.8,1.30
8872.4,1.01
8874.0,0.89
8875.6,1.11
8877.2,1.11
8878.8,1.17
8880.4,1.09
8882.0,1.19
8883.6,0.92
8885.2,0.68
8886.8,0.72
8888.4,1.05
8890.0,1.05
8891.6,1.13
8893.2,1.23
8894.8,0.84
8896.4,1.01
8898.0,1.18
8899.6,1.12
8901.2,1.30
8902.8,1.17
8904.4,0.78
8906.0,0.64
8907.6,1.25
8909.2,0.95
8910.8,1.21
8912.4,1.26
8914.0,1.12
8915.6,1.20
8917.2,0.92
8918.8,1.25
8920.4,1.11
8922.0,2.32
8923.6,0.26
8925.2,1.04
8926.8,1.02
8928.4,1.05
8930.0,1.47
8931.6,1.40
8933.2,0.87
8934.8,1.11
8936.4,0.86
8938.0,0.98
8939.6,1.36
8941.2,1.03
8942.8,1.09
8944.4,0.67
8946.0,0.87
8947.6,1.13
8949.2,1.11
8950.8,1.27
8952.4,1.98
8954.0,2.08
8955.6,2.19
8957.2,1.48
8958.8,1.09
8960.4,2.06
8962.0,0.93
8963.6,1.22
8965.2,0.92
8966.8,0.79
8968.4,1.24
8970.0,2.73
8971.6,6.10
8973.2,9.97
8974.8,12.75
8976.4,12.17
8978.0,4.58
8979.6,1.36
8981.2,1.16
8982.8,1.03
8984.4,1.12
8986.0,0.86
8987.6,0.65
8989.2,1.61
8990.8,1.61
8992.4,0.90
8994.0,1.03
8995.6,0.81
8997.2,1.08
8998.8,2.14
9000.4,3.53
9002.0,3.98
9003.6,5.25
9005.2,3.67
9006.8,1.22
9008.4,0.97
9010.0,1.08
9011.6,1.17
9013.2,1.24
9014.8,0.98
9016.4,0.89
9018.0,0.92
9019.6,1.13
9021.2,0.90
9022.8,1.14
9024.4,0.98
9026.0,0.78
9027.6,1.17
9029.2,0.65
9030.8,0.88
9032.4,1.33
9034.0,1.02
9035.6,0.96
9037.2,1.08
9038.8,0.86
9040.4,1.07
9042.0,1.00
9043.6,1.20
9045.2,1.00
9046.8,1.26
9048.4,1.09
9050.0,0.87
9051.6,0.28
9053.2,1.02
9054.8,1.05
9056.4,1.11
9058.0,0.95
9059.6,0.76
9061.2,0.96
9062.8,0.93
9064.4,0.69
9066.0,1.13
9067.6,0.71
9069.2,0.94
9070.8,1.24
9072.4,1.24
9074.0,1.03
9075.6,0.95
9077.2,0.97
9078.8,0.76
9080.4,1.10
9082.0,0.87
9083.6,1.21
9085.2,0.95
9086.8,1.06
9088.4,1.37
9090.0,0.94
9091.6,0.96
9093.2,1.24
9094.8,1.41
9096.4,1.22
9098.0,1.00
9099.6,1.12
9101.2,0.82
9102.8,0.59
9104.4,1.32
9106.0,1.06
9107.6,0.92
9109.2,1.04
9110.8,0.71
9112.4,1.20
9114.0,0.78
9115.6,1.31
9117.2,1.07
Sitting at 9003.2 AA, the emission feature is [N II] 6583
